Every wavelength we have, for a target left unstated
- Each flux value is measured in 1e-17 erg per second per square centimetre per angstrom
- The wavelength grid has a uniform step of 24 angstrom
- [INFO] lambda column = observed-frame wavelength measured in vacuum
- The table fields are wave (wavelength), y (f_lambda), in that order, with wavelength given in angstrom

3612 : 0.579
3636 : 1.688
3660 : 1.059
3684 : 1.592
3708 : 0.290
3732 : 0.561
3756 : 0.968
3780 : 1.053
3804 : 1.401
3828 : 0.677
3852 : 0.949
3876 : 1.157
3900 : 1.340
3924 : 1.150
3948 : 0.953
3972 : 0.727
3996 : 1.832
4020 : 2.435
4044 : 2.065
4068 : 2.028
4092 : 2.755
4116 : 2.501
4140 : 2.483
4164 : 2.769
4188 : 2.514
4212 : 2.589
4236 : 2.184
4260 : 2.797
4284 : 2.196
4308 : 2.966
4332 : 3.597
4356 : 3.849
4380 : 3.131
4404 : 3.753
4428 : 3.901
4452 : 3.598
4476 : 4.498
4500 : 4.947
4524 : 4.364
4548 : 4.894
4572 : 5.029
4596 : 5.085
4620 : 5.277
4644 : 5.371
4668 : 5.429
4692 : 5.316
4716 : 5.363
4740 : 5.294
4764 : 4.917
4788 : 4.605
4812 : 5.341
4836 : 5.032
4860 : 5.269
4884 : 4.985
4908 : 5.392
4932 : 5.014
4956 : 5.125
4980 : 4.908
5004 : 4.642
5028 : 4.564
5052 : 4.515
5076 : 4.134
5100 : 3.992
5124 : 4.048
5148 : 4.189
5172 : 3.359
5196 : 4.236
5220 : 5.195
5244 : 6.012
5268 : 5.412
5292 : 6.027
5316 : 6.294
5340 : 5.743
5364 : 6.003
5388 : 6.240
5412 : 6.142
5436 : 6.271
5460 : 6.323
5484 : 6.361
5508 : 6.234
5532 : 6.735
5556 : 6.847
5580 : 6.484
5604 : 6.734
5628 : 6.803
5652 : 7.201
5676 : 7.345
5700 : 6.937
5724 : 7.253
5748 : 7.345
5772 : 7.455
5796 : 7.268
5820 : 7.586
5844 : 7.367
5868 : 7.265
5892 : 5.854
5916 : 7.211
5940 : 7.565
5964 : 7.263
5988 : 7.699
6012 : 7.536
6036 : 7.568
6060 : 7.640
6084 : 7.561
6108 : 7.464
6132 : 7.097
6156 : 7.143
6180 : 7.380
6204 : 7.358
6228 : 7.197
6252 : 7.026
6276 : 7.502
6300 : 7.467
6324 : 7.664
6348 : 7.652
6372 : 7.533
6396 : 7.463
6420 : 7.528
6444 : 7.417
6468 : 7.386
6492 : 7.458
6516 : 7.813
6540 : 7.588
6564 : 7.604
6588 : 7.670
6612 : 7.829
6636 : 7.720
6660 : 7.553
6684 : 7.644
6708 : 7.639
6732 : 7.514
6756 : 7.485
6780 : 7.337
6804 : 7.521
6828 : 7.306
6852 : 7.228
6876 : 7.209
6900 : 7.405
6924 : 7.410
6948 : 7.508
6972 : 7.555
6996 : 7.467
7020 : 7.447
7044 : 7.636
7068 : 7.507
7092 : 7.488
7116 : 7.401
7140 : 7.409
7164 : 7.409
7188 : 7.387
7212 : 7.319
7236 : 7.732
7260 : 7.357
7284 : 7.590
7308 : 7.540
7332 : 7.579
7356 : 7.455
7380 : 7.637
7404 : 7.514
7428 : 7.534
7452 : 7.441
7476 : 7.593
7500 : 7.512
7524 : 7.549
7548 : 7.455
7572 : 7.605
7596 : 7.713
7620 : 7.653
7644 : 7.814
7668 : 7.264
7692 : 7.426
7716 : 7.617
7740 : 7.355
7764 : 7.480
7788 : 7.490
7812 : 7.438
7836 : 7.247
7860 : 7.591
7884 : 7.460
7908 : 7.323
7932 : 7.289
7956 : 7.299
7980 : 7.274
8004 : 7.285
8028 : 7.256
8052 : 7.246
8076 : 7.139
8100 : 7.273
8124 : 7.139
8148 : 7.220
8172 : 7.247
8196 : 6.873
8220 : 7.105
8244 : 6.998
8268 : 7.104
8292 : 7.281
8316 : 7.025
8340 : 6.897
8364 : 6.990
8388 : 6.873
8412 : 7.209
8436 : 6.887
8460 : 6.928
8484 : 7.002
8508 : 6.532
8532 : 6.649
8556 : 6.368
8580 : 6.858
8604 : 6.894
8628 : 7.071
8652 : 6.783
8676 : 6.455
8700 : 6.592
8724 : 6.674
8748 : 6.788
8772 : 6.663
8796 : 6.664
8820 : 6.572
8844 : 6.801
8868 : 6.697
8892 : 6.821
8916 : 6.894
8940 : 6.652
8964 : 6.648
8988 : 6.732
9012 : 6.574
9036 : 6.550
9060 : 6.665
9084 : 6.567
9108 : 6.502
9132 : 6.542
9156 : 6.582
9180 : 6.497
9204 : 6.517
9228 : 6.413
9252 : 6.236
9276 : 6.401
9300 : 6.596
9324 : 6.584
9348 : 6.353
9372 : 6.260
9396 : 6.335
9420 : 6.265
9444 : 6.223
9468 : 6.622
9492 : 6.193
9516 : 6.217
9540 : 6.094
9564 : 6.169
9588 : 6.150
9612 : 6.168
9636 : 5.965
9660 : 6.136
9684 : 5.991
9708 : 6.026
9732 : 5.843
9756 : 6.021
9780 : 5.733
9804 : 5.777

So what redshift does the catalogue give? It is 0.00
